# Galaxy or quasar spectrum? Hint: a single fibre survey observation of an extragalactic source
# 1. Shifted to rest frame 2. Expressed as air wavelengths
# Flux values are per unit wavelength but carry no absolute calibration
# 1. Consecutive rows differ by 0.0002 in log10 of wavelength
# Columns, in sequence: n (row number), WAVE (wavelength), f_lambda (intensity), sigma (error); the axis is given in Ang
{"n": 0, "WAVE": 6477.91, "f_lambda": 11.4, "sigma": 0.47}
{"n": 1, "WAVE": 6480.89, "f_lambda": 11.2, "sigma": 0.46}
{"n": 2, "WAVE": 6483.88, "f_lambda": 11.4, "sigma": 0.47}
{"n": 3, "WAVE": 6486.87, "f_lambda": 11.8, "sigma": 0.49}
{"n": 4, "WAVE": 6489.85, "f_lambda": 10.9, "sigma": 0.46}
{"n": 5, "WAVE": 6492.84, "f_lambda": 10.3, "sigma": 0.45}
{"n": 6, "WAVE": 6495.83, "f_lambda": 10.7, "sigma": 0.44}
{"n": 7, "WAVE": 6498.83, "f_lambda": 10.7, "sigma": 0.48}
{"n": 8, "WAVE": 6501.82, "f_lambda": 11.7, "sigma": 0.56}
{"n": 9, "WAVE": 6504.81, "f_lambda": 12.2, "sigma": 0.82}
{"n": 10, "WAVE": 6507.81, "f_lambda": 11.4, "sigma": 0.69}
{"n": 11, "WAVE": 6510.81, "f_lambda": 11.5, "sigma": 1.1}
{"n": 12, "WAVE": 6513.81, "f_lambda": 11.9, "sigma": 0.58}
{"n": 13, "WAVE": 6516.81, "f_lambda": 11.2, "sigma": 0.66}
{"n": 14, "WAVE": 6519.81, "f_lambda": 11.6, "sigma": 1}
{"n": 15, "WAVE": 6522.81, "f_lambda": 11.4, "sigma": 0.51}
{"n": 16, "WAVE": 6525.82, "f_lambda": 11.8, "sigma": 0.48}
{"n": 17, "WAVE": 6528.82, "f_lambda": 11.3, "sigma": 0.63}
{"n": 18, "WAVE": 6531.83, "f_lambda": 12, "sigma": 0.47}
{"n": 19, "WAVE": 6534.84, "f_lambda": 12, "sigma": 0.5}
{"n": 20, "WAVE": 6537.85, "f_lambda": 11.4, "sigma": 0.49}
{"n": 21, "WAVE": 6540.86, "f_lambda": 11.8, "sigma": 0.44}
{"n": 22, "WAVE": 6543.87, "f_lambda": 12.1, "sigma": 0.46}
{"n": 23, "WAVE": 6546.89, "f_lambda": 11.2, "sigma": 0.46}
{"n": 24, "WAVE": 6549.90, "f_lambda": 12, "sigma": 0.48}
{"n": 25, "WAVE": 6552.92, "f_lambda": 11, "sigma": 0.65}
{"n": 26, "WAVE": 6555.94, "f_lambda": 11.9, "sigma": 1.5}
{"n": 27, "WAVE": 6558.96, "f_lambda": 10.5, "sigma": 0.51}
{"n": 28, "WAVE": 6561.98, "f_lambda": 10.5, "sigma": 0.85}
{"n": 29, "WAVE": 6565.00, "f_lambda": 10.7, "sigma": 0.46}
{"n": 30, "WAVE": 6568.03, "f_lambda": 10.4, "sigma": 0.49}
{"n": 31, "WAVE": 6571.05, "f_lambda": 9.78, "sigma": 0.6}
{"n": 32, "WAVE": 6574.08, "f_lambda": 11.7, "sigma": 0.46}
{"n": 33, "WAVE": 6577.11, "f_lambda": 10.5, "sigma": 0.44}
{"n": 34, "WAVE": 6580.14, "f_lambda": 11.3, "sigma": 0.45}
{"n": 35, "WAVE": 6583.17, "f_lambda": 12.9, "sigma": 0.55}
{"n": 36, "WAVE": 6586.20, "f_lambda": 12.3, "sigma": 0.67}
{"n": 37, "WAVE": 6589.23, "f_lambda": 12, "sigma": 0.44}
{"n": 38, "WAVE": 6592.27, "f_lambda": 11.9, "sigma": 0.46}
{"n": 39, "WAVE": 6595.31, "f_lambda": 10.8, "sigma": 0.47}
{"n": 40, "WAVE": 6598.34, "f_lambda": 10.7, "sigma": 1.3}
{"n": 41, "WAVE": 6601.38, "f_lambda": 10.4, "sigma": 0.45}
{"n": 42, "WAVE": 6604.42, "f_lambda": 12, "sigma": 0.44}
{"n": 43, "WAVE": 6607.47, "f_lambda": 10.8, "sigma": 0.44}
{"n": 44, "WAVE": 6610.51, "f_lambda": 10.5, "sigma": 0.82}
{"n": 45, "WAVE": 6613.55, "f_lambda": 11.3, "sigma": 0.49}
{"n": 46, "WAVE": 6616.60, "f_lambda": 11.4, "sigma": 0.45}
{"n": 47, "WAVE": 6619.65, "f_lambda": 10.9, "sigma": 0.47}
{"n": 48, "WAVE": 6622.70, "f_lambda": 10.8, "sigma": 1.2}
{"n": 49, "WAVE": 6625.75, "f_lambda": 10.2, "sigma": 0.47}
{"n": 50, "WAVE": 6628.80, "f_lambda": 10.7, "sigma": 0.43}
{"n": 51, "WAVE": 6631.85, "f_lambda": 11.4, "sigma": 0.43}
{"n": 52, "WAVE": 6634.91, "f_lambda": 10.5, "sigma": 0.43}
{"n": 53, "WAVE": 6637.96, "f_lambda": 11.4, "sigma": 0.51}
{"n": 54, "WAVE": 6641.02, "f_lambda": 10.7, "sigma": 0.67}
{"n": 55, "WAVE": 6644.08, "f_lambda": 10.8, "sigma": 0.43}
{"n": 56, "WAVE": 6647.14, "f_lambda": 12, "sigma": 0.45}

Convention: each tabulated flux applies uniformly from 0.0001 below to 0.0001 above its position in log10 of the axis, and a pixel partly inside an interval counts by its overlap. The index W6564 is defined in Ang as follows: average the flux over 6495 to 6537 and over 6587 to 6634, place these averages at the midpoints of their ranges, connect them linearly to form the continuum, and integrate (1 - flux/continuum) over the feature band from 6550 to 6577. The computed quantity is 1.1 Ang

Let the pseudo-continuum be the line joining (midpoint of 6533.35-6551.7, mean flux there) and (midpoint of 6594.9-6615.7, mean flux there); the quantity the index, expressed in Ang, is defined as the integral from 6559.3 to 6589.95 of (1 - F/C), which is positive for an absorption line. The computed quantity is 0.5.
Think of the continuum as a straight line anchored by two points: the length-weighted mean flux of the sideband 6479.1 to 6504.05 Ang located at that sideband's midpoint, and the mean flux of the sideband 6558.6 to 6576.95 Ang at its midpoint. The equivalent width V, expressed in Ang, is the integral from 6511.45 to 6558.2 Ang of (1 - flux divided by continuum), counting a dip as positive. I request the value -3.4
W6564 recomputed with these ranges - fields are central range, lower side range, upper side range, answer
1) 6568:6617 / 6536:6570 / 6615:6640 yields -0.8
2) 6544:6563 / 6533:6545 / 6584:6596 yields 0.9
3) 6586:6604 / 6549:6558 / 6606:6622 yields -0.3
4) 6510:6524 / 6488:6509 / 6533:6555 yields -0.2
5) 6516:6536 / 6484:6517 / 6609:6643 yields -0.7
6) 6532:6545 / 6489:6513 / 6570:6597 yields -0.6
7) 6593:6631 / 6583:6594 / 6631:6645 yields 2.2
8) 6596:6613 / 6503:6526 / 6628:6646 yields 0.3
